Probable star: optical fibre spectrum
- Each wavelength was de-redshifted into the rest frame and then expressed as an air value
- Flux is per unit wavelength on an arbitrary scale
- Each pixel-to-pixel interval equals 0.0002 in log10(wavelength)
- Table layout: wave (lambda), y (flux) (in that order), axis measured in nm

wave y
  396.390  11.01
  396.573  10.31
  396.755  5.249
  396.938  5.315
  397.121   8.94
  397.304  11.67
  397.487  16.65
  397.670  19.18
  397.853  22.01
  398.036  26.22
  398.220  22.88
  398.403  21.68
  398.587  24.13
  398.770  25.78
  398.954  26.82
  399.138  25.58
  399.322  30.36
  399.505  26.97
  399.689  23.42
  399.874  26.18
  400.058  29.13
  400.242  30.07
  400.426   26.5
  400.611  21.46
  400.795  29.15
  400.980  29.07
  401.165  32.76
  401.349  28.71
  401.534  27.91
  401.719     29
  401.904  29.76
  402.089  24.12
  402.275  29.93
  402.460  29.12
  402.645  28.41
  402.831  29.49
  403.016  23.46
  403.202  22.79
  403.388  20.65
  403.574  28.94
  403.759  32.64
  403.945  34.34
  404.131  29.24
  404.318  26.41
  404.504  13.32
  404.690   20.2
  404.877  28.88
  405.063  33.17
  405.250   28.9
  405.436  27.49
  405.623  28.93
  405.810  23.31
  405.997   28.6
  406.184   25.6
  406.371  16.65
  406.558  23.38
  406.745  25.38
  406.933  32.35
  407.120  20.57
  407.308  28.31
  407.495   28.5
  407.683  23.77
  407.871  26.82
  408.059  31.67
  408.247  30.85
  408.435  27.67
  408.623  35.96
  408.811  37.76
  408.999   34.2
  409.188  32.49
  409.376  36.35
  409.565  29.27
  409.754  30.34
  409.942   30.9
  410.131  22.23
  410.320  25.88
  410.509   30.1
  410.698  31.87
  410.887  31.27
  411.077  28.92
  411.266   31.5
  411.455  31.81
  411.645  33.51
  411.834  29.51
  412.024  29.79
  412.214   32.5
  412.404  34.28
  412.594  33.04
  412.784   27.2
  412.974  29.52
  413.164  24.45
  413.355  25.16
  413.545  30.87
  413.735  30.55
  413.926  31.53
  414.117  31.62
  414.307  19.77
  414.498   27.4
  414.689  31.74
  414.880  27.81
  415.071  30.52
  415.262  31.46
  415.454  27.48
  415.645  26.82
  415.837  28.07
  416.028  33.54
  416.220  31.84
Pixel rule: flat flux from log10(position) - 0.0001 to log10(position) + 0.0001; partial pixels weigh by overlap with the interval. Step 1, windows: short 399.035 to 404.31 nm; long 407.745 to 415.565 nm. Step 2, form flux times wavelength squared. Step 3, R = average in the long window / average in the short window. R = 1.14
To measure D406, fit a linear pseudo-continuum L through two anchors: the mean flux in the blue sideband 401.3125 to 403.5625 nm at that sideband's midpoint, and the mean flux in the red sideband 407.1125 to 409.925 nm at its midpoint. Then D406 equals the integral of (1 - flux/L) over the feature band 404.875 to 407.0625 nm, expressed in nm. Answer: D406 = 0.18 nm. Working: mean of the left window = 27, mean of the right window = 30.6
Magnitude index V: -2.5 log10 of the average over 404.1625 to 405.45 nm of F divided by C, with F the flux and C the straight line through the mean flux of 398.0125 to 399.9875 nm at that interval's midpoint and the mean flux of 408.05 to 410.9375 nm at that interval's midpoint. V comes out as 0.124 mag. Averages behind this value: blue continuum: 25.5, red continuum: 31.2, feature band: 25.5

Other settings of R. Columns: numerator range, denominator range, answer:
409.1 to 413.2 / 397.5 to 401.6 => 1.24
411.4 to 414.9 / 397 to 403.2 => 1.25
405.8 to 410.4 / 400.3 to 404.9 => 1.08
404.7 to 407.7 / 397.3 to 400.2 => 1.13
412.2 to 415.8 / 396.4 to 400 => 1.58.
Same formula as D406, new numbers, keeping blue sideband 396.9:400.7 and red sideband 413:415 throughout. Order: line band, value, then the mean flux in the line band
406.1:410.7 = -0.44 nm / 28.7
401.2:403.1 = -0.34 nm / 28.2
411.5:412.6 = -0.18 nm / 32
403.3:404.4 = -0.19 nm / 28.8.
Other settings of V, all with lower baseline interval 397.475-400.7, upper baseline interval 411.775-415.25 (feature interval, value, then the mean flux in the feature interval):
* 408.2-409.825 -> -0.17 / 32.9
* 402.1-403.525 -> -0.01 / 26.2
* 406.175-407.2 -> 0.14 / 23.9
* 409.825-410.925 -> -0.01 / 28.6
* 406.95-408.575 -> -0.01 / 27.8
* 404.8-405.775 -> -0.09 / 29.1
